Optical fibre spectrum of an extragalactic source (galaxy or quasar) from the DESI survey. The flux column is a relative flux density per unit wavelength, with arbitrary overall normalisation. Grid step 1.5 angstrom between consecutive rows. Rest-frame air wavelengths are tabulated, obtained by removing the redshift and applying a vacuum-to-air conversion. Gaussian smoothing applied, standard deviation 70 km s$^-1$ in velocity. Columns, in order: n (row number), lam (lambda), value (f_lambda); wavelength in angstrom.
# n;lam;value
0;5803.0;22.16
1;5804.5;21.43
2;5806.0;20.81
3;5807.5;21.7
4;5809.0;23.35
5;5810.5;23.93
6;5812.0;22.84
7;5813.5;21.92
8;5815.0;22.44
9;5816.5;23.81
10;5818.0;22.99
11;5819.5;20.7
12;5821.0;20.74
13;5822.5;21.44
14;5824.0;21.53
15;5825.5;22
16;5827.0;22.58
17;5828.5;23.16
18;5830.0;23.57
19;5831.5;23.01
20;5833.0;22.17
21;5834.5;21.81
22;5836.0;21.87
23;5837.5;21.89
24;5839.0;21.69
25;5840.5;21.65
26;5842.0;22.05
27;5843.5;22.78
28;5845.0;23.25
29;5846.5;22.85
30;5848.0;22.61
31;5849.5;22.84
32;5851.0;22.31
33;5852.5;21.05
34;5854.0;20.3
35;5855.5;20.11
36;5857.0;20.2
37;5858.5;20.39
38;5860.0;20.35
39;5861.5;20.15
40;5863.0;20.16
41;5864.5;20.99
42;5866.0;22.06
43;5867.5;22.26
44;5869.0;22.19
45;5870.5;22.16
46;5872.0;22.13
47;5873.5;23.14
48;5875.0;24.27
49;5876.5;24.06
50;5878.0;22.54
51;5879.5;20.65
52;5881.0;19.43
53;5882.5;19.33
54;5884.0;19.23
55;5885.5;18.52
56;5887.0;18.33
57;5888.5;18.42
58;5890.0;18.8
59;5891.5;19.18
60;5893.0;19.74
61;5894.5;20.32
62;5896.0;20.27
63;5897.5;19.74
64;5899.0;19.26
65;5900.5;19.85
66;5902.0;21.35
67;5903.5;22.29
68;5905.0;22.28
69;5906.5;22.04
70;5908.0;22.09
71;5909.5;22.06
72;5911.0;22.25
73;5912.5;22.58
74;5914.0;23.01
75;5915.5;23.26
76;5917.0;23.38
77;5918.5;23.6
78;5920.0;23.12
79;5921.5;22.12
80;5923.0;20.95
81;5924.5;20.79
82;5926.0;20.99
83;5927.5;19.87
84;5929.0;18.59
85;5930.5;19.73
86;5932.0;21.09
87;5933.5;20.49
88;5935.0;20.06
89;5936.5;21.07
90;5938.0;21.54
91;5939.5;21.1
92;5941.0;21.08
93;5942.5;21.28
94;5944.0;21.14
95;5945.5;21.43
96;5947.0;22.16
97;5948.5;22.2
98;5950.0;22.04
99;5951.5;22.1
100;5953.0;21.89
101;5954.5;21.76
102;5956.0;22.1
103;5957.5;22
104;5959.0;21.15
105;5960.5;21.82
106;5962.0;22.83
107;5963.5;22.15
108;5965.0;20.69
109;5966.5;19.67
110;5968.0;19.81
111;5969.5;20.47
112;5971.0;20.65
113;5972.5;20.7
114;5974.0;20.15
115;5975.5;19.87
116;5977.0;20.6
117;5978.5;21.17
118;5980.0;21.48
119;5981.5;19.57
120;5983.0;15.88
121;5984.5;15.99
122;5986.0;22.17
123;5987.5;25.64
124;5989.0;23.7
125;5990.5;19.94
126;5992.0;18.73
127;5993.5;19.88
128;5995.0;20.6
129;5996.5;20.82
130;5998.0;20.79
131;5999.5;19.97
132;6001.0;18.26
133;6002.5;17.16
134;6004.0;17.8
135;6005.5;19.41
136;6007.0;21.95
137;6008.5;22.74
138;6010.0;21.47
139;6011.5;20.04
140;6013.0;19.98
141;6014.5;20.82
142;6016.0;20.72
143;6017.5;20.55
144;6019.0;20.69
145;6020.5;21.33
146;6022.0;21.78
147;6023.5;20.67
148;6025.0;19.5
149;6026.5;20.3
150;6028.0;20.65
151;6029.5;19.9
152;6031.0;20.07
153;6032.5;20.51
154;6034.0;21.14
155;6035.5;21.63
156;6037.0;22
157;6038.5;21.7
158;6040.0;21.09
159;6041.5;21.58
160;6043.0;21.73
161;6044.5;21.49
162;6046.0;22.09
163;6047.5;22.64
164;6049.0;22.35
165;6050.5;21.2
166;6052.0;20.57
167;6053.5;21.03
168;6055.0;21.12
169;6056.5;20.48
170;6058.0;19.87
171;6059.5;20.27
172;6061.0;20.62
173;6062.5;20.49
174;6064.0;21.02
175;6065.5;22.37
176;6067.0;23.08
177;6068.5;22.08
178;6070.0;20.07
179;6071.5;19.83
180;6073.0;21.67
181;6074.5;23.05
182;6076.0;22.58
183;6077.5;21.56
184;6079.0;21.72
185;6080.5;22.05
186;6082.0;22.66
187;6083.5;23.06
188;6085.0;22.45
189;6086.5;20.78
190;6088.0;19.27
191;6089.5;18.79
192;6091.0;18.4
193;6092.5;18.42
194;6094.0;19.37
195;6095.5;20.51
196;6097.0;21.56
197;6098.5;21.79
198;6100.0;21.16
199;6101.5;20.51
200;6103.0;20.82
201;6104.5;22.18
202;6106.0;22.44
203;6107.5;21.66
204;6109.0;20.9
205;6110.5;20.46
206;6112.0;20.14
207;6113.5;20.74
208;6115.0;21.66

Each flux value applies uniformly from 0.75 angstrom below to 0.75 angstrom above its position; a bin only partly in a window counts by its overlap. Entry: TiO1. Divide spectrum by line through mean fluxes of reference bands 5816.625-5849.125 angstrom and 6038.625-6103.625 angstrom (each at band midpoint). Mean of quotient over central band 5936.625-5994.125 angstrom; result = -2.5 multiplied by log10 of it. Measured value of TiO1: 0.032 mag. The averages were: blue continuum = 22.2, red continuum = 21.2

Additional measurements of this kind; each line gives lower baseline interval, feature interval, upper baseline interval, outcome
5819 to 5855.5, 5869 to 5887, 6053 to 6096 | 0.028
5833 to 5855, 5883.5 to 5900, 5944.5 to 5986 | 0.123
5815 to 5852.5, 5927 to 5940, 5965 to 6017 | 0.032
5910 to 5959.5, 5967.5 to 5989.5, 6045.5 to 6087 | 0.055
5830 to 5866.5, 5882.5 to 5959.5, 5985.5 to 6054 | 0.012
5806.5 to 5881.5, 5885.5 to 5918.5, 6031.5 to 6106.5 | 0.042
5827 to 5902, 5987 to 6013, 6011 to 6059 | 0.030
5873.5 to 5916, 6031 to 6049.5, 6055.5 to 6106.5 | -0.028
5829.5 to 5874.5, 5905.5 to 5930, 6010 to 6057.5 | -0.019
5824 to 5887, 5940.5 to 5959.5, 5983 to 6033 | -0.044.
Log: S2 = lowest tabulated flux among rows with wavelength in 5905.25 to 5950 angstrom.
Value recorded 18.59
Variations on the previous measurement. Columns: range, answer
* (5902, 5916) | 21.35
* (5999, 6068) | 17.16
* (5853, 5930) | 18.33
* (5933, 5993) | 15.88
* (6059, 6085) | 19.83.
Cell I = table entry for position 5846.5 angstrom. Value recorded 22.85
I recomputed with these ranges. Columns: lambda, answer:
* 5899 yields 19.26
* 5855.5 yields 20.11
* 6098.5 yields 21.79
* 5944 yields 21.14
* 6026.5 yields 20.3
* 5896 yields 20.27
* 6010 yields 21.47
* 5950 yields 22.04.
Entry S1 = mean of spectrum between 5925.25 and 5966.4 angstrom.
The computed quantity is 21.2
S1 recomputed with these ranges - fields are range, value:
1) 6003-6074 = 21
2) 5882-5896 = 19.2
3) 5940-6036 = 20.7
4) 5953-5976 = 21.1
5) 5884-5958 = 21.1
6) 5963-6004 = 20.2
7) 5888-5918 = 21.2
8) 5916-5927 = 22.1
